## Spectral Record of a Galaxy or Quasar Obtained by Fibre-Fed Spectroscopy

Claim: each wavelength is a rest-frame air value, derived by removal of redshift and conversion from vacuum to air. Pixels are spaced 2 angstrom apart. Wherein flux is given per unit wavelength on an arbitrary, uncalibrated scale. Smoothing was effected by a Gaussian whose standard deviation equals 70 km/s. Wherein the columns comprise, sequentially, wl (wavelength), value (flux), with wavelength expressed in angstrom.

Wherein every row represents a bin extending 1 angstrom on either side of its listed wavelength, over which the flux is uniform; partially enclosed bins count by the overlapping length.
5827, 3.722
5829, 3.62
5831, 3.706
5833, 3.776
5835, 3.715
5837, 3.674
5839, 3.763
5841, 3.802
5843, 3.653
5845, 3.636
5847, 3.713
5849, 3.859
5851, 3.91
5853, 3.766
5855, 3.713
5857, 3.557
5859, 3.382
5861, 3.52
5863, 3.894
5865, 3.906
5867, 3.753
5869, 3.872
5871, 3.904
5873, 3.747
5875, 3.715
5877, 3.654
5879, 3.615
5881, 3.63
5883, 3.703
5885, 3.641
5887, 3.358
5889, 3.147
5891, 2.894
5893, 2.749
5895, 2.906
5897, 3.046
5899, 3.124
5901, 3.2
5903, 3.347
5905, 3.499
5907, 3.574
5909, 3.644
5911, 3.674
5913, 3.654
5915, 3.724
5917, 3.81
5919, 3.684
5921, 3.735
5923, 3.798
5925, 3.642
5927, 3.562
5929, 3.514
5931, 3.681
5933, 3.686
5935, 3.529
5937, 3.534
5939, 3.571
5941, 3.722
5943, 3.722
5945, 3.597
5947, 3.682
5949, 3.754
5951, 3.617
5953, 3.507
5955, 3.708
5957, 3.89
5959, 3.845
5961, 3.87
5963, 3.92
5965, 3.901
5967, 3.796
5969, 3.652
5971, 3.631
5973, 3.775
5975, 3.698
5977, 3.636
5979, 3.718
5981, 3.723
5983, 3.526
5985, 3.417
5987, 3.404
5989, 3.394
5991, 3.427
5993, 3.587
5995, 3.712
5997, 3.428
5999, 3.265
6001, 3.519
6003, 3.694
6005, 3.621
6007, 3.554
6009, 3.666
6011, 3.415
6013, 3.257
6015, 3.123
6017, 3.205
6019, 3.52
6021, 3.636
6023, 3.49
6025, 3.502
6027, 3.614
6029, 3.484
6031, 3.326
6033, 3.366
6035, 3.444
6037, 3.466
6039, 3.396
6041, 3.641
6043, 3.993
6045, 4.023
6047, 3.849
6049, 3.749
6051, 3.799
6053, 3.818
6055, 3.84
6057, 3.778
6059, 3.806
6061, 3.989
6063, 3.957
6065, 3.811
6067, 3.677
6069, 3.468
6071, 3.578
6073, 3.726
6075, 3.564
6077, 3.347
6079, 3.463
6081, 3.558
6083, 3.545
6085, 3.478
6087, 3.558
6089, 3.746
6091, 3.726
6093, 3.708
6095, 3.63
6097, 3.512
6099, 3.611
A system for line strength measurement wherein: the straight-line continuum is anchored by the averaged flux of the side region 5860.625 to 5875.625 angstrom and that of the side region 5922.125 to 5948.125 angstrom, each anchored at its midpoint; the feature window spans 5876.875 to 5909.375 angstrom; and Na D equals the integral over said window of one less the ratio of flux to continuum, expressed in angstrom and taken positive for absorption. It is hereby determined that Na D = 3.6 angstrom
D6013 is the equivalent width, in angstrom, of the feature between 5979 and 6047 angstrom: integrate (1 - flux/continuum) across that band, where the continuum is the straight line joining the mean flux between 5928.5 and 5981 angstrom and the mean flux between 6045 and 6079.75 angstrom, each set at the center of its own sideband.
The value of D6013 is 3.62 angstrom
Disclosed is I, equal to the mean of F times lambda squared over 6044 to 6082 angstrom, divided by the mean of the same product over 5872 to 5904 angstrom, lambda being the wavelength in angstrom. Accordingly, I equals 1.2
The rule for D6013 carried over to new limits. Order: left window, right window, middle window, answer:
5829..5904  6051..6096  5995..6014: 0.7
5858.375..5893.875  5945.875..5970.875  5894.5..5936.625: 1.4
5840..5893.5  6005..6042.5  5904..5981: -3.1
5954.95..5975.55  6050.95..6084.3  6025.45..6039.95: 1.1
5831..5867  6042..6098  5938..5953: 0.2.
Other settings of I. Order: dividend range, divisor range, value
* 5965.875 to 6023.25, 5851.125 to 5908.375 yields 1.05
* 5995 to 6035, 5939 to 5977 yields 0.95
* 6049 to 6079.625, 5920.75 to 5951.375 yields 1.06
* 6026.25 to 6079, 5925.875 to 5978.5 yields 1.03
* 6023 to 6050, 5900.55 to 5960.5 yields 1.02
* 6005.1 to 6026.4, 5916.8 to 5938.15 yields 0.97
